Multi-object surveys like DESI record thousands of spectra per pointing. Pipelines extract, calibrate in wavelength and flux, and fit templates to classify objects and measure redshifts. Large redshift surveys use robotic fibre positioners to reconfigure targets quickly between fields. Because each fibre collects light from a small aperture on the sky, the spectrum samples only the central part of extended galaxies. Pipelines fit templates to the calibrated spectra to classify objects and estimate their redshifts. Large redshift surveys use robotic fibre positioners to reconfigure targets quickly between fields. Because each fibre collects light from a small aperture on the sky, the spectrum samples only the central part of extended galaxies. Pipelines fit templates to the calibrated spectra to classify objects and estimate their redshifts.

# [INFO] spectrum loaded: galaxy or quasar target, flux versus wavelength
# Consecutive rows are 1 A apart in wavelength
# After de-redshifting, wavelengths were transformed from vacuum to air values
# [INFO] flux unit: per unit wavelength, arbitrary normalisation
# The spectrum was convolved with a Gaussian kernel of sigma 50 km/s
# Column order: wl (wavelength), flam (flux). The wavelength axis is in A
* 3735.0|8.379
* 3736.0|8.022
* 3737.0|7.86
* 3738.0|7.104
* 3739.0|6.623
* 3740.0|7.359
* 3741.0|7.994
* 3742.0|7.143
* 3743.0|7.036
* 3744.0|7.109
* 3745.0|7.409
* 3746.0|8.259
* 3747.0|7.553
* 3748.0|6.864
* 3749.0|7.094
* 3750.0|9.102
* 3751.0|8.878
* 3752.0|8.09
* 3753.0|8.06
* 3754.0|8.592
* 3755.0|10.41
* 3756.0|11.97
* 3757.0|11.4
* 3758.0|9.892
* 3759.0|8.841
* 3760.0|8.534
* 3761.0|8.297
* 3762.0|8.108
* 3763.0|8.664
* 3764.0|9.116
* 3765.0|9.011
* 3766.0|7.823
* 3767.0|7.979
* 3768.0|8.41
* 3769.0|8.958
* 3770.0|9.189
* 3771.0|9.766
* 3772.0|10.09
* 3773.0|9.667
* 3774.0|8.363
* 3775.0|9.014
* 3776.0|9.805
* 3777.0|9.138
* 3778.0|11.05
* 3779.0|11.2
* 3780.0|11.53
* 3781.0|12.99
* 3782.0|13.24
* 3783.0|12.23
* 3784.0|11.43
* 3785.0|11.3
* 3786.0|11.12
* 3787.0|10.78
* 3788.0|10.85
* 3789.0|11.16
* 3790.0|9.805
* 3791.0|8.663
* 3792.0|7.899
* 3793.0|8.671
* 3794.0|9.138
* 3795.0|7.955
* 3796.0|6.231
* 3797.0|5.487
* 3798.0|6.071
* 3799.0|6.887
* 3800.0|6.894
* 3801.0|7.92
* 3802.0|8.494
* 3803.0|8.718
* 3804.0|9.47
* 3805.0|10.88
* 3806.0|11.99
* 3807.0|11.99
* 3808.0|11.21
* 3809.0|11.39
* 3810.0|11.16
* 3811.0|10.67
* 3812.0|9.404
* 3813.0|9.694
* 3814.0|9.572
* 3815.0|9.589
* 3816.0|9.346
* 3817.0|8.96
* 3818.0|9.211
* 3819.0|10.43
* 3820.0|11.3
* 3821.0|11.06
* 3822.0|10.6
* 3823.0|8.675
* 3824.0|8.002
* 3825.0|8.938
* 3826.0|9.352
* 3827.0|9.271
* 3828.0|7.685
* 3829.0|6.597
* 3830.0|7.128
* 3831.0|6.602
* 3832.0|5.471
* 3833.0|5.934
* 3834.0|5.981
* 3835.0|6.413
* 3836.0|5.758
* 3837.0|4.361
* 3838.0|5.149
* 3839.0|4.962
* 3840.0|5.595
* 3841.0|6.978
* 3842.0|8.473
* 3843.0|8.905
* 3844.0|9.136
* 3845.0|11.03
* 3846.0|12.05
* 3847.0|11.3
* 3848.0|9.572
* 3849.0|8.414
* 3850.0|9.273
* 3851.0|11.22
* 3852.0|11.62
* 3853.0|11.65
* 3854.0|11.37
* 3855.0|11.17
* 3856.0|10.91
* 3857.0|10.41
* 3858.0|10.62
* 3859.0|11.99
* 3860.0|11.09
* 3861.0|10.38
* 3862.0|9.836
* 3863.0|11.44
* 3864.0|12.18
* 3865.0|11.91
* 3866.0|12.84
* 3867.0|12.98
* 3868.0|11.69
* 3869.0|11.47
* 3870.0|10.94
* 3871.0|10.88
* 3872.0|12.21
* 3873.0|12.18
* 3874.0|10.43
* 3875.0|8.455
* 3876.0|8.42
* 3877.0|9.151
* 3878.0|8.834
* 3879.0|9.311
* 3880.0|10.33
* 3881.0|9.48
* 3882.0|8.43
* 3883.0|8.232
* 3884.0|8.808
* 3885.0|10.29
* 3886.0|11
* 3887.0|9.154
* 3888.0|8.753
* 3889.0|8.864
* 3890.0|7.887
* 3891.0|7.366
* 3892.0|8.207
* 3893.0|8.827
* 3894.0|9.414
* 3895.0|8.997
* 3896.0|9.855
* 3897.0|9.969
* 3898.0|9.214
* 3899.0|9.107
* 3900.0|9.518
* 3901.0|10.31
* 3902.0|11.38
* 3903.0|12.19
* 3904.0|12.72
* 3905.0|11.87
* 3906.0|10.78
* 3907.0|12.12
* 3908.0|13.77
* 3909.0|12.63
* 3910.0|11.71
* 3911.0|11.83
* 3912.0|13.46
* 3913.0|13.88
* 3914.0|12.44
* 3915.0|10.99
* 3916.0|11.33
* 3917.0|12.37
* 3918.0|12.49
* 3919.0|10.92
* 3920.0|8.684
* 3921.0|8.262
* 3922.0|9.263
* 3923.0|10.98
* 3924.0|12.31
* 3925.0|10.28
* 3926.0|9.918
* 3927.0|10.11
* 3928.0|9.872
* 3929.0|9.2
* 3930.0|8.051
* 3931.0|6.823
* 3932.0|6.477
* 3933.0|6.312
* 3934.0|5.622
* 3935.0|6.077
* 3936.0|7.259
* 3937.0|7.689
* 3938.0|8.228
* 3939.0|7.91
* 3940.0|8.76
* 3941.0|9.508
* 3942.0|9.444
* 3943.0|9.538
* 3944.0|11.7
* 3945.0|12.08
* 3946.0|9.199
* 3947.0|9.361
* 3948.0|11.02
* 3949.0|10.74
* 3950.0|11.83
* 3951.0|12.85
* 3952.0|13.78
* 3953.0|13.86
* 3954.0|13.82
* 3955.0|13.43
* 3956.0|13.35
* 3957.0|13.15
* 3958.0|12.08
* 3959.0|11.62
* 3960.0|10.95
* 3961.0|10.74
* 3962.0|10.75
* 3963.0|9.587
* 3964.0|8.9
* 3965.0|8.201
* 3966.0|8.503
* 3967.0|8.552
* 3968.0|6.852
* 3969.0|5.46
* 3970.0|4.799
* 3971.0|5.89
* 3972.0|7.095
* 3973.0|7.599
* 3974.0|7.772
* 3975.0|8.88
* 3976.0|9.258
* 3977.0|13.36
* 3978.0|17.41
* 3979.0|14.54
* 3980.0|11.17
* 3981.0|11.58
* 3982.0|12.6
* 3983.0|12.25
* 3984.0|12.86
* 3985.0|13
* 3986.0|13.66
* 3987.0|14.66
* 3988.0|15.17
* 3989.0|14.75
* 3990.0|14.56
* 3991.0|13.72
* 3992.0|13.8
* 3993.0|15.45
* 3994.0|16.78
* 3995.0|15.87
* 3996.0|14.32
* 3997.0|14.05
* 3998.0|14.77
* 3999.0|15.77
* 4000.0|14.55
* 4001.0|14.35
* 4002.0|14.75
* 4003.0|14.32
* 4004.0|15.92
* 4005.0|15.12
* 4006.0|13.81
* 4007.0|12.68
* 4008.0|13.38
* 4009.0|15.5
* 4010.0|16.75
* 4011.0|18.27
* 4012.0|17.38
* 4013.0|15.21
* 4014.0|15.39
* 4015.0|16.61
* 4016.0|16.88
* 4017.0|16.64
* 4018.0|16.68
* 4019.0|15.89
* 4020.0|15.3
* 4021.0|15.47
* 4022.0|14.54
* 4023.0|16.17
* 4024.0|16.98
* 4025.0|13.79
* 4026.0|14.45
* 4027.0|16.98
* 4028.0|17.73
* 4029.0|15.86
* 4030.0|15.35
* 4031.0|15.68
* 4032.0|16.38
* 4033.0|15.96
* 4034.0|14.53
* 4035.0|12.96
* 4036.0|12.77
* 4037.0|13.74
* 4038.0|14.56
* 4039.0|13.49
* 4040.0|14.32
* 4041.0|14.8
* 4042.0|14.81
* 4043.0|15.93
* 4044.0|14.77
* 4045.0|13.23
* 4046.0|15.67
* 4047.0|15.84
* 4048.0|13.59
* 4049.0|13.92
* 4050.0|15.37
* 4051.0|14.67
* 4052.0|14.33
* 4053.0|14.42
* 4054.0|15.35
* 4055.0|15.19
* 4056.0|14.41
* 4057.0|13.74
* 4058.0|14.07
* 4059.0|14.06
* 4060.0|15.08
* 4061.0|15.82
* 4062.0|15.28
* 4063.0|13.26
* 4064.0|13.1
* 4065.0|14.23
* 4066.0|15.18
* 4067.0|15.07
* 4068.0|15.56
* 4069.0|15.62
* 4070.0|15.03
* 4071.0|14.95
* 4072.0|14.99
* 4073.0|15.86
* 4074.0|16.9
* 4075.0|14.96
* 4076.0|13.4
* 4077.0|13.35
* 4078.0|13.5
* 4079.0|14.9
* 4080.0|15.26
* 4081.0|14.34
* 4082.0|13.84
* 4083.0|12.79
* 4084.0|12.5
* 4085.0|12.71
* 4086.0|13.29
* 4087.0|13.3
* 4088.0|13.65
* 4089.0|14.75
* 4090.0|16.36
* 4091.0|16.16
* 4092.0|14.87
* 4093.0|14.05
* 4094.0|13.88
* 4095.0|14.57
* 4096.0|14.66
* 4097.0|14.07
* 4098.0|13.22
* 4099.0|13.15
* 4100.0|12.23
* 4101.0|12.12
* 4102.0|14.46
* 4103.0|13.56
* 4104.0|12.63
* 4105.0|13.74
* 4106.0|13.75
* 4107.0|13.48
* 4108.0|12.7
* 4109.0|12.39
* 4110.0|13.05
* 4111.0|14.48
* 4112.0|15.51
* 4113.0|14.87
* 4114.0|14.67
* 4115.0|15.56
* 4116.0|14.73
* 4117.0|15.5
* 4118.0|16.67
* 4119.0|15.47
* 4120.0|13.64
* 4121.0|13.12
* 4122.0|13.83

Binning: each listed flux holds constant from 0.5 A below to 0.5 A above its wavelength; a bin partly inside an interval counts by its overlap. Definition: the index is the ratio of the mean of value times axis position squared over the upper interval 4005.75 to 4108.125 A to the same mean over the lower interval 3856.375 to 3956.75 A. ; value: 1.53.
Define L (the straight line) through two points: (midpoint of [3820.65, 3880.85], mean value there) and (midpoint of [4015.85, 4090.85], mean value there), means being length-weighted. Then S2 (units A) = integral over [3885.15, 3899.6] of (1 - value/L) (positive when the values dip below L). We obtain 2.0 A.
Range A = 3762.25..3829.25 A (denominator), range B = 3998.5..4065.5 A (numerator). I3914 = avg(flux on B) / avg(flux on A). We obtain 1.58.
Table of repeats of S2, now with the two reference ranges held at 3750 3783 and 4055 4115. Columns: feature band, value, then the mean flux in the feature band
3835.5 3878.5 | 3.72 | 9.98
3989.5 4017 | -4.60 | 15.2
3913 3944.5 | 6.71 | 9.39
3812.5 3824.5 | 0.75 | 9.7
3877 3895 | 3.67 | 9.01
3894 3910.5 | 0.87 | 11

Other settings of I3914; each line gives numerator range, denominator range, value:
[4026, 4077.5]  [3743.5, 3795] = 1.57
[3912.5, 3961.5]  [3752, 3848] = 1.14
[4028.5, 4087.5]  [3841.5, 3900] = 1.44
